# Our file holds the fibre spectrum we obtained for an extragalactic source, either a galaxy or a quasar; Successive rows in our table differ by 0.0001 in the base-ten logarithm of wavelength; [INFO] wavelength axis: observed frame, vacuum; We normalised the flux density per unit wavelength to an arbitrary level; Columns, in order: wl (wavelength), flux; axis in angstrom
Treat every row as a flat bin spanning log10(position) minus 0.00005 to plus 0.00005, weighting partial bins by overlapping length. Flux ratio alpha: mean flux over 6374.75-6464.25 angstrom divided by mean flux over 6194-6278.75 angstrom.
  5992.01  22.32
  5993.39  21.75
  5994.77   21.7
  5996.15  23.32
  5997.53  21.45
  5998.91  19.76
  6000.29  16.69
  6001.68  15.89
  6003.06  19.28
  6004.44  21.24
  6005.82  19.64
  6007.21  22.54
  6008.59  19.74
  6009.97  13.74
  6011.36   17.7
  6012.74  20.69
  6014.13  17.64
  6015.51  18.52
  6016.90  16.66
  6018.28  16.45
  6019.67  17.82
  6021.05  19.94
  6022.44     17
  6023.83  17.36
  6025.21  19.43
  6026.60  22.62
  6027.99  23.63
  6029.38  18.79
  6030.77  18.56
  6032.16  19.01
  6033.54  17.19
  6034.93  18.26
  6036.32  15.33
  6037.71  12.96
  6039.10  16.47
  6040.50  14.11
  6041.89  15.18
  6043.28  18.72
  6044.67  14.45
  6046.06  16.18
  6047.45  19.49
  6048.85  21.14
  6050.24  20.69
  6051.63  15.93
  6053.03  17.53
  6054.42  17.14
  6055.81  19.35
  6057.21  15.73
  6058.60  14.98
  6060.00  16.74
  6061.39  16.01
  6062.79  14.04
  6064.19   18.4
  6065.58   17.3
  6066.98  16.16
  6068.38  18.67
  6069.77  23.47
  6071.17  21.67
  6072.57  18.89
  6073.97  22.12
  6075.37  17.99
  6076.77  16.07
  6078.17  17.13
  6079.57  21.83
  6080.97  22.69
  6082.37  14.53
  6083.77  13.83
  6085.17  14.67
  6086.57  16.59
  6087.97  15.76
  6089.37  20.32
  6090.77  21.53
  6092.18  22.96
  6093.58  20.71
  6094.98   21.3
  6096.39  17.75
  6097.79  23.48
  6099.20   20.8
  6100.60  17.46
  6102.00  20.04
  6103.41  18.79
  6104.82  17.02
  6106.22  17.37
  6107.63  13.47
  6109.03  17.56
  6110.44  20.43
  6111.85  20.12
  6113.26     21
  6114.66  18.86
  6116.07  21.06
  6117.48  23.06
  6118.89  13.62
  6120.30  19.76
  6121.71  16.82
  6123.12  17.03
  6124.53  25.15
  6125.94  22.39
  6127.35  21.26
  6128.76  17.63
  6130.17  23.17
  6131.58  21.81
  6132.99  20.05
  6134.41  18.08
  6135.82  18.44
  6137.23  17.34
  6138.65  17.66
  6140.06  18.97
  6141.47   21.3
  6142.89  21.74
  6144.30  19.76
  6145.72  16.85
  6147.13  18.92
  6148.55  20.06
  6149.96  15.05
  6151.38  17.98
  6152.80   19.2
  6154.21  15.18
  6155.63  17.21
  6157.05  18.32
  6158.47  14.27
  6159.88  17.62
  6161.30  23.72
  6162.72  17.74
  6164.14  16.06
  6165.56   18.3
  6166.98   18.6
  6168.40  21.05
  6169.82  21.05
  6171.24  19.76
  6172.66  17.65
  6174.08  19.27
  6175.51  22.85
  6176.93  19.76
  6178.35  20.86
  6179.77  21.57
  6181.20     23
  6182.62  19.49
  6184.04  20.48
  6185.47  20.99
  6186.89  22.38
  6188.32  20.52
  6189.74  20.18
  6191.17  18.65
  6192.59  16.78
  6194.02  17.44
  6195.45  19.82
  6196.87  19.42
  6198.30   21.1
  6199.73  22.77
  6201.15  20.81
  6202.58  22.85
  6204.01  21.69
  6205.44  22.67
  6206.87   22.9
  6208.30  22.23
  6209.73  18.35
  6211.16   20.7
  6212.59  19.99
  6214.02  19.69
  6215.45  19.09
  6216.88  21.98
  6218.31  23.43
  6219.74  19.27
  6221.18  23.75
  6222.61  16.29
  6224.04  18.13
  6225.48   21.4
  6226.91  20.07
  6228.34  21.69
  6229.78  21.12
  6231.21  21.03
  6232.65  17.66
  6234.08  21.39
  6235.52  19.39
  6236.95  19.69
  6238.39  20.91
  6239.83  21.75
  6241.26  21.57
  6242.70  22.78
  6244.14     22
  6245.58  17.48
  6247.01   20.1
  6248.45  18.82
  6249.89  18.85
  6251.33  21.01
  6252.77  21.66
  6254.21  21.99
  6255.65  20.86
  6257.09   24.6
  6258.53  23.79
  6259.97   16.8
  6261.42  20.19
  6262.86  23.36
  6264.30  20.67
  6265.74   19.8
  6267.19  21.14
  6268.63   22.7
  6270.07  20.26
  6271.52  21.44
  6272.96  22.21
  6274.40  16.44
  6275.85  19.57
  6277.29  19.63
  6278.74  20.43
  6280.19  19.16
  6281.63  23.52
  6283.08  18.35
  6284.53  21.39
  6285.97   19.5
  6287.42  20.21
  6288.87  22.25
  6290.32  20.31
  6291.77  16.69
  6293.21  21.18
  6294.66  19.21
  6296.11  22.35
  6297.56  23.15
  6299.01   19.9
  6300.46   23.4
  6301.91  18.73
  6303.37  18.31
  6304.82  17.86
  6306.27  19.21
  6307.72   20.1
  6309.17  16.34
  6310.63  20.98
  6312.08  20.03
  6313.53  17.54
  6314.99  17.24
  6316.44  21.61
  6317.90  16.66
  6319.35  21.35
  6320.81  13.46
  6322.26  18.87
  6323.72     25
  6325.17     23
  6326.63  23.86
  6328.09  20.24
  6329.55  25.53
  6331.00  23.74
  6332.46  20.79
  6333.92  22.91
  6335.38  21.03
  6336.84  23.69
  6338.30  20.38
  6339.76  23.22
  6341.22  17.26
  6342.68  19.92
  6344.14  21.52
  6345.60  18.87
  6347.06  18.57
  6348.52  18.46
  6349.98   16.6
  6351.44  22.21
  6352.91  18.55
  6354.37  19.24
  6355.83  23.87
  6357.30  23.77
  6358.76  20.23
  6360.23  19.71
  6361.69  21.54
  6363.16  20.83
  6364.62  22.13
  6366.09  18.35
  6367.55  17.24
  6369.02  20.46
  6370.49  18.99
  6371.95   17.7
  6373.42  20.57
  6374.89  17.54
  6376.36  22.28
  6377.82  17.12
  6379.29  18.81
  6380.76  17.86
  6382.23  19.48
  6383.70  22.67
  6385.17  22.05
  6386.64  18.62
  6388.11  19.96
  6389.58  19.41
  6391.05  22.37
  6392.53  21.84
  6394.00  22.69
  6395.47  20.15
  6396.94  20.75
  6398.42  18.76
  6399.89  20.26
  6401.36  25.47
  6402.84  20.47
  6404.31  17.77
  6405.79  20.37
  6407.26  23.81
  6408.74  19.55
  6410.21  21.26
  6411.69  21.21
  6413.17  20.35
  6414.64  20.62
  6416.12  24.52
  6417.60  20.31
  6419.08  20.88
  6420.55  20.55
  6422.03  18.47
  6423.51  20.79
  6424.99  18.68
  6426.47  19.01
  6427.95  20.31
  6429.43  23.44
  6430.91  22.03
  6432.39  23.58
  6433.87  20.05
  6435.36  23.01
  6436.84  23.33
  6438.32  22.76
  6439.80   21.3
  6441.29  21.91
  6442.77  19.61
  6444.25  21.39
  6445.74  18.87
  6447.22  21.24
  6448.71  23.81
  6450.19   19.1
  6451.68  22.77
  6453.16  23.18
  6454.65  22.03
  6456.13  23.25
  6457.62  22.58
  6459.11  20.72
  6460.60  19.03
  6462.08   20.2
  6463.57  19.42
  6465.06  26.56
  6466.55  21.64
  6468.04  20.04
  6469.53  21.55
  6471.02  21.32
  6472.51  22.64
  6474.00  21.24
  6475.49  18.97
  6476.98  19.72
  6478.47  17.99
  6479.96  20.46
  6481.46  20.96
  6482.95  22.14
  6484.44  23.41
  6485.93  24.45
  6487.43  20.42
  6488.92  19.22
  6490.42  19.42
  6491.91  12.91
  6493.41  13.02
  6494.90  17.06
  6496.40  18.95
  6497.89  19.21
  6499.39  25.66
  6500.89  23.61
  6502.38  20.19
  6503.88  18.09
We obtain 1.0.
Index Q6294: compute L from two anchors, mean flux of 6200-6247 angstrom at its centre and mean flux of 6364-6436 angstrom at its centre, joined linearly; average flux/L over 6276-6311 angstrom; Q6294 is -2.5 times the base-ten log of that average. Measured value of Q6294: 0.03 mag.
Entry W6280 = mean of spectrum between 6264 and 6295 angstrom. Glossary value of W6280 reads 20.3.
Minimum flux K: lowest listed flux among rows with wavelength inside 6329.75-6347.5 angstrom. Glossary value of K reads 17.26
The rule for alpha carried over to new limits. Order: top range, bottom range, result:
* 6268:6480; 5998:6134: 1.11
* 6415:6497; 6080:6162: 1.10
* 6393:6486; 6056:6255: 1.09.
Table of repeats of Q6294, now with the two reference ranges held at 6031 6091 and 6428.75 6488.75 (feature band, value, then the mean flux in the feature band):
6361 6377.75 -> 0.052 mag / 19.7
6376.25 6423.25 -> 0.016 mag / 20.6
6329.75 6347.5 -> -0.044 mag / 21.2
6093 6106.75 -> -0.089 mag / 19.5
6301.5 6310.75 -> 0.077 mag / 18.6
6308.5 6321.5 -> 0.098 mag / 18.4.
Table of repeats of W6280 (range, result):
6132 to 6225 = 19.7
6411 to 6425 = 20.7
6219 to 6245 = 20.5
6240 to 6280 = 20.7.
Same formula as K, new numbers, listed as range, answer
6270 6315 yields 16.34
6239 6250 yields 17.48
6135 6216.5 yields 14.27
